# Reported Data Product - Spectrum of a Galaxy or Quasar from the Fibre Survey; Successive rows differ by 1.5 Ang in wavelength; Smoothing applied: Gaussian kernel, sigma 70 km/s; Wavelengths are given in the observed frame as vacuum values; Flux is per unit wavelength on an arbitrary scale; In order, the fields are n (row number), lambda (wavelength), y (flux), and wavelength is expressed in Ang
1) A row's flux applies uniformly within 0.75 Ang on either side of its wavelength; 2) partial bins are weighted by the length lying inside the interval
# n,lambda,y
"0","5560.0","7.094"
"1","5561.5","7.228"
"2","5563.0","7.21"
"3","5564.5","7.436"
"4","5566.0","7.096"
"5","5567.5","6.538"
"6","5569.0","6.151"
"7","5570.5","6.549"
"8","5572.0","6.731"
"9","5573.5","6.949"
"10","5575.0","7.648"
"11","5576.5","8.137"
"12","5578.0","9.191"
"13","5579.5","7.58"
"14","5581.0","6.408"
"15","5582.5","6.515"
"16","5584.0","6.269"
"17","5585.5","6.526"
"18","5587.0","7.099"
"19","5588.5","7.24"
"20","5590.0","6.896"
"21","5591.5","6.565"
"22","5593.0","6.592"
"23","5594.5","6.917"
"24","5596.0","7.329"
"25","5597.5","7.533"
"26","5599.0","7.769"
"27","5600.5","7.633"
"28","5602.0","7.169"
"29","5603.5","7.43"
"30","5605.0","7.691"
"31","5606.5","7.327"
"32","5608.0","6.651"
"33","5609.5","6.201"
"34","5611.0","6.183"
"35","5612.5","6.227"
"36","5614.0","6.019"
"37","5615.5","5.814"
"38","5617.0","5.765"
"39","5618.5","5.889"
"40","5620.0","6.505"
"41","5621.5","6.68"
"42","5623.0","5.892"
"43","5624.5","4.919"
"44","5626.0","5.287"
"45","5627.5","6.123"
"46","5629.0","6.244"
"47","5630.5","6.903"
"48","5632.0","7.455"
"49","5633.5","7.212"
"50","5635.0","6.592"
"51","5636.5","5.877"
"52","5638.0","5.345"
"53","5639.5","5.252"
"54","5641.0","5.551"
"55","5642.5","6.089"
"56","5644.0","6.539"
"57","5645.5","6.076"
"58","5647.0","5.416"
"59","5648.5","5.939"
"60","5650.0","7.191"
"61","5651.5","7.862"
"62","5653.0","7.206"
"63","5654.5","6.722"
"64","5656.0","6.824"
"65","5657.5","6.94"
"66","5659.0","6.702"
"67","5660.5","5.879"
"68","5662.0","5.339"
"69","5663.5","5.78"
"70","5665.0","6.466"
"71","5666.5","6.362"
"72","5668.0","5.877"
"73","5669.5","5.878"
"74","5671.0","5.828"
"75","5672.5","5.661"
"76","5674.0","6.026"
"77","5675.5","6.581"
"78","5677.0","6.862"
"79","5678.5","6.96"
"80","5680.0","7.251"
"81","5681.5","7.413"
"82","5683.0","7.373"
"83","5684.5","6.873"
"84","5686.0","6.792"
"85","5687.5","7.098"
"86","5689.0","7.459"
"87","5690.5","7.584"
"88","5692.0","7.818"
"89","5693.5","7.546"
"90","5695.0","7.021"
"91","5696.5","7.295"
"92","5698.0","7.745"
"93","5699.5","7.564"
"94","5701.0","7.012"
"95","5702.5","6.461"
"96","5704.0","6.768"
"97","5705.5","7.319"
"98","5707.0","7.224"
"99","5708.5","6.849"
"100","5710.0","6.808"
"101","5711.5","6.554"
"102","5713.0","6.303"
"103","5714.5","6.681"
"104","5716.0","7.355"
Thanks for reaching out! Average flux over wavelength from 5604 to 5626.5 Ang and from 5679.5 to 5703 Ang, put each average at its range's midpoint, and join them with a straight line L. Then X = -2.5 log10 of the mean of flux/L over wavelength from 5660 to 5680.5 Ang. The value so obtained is 0.13 mag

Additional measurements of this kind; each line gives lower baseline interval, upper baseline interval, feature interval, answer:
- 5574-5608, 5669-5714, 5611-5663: 0.14 mag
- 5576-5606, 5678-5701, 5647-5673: 0.15 mag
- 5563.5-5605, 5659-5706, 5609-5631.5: 0.16 mag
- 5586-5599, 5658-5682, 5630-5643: 0.07 mag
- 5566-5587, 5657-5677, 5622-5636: 0.03 mag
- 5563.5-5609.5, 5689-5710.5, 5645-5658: 0.08 mag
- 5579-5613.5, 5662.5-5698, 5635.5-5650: 0.17 mag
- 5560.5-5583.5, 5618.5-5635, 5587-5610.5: -0.06 mag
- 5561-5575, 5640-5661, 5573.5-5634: -0.01 mag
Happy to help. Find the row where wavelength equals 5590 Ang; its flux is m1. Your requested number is 6.896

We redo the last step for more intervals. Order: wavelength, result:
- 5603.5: 7.43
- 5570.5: 6.549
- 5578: 9.191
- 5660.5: 5.879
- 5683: 7.373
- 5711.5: 6.554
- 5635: 6.592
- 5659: 6.702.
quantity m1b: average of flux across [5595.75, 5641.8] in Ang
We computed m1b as 6.46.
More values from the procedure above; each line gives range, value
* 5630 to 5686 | 6.44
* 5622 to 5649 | 6.05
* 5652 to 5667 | 6.45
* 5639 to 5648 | 5.84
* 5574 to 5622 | 6.92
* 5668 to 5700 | 6.95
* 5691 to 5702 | 7.41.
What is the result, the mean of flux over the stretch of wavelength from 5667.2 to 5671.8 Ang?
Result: 5.86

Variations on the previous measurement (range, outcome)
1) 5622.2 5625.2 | 5.43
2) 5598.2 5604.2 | 7.5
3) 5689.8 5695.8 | 7.49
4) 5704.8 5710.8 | 7.04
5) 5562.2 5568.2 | 7.08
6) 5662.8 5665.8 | 6.13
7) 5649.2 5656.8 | 7.15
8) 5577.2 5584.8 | 7.19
